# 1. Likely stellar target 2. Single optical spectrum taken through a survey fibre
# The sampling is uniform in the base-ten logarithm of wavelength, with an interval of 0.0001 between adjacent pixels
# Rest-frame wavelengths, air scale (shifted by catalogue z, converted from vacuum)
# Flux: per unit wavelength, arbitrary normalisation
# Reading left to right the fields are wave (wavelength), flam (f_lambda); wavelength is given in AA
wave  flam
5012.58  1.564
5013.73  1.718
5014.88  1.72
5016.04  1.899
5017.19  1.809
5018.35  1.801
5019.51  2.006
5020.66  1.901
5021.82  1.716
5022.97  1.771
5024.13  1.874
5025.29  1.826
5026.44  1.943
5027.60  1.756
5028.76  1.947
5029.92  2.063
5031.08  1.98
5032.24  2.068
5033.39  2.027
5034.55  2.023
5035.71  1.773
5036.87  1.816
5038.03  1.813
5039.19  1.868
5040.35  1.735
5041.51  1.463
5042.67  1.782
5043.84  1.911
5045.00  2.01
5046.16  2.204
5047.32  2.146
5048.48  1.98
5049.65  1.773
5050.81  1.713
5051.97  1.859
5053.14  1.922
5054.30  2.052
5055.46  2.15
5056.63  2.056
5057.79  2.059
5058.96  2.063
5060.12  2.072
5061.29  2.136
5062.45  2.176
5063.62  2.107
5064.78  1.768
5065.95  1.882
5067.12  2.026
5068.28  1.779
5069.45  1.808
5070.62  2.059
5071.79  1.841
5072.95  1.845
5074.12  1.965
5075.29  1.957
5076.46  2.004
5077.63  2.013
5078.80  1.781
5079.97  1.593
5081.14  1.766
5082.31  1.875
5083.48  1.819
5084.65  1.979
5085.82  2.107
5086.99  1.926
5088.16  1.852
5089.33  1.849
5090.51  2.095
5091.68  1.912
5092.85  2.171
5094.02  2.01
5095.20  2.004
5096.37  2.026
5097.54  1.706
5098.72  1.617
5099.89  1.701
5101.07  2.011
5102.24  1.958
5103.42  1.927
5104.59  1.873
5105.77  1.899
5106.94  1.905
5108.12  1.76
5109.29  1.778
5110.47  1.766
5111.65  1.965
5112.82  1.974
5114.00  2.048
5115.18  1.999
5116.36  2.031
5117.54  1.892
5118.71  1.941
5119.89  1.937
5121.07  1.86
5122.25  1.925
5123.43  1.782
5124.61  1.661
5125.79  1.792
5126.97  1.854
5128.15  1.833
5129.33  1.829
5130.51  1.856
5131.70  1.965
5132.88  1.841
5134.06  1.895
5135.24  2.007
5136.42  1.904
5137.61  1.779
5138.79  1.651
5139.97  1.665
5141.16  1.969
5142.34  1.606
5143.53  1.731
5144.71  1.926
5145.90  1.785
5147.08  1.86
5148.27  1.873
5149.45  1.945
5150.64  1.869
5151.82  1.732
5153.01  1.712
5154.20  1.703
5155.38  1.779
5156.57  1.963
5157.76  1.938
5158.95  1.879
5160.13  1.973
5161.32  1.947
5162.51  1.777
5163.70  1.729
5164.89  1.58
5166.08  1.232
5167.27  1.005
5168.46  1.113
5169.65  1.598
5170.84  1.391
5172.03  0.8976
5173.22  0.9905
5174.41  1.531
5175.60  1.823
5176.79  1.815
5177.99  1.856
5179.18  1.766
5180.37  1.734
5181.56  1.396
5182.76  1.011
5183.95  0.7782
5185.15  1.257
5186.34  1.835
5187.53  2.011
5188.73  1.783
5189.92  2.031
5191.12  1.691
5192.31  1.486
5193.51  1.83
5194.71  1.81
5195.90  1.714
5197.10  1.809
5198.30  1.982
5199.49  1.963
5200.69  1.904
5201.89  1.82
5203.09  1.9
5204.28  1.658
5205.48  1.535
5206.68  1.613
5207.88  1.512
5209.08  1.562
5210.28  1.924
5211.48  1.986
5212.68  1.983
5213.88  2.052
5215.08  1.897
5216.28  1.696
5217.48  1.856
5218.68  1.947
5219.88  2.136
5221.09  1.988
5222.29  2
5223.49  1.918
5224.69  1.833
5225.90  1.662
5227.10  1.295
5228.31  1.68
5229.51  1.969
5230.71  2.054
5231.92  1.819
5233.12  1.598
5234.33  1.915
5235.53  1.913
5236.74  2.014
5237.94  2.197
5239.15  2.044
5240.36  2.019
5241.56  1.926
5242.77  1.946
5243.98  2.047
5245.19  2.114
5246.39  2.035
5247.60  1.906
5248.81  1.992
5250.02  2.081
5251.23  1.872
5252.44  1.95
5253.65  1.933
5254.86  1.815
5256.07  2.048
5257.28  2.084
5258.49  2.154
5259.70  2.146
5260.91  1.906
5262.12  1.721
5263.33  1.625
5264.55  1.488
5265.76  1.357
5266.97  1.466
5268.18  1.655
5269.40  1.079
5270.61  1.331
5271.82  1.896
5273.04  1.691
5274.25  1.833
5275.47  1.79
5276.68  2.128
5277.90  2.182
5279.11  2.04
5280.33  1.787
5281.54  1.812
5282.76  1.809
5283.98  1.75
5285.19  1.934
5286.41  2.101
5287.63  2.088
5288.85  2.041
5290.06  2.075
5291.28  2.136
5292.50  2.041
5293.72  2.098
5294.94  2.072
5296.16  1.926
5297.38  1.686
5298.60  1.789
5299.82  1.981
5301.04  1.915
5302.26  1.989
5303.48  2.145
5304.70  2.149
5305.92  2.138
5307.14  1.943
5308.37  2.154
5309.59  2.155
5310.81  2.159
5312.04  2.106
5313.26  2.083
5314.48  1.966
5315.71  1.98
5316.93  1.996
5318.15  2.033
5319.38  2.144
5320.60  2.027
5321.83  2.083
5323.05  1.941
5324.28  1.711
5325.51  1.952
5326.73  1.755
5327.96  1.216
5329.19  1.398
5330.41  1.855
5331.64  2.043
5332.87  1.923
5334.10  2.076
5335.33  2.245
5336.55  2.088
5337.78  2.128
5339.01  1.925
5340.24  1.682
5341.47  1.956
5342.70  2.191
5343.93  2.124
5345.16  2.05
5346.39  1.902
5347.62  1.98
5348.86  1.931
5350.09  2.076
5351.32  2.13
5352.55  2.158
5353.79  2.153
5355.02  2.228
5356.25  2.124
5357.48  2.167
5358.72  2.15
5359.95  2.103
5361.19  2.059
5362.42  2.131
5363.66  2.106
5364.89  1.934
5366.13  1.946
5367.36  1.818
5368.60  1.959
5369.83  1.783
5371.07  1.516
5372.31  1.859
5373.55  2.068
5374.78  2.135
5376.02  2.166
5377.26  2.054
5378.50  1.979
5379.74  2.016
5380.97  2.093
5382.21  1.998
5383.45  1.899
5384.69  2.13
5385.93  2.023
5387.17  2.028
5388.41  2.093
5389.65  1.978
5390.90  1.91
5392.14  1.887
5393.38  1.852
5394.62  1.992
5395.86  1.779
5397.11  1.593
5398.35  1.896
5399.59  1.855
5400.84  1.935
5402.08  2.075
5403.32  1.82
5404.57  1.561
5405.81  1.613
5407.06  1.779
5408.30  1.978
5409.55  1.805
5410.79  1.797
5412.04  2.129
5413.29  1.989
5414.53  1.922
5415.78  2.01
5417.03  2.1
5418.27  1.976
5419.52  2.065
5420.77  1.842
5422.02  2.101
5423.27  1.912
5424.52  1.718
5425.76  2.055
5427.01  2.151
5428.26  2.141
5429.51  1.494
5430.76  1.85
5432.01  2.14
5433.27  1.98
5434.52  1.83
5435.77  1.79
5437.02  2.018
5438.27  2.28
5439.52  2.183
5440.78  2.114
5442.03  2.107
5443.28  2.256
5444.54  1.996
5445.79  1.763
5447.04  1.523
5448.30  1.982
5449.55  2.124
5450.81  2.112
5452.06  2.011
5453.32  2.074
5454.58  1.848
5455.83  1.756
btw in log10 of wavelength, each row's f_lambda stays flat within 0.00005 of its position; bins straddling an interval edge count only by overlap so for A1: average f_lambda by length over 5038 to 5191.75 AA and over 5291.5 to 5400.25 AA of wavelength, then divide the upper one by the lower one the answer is 1.1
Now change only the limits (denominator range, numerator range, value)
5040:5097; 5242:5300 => 0.97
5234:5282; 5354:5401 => 1.06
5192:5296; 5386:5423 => 1.02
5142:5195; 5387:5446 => 1.18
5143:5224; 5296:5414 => 1.15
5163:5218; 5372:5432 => 1.19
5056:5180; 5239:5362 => 1.06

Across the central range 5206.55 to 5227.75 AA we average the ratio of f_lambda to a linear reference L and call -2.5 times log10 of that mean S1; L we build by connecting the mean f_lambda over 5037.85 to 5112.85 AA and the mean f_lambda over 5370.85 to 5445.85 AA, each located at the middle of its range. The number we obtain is 0.060 mag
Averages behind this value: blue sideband 1.92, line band 1.83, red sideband 1.96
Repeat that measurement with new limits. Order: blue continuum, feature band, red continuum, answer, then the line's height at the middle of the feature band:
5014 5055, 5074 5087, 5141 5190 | -0.06 mag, 1.8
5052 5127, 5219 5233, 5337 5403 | 0.06 mag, 1.96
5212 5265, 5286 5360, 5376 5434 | -0.04 mag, 1.93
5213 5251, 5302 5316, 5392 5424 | -0.10 mag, 1.91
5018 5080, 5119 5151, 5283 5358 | 0.06 mag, 1.95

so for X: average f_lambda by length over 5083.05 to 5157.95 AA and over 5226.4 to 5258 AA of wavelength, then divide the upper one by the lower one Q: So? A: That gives 1.0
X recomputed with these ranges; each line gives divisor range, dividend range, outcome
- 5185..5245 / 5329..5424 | 1.07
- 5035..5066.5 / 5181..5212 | 0.87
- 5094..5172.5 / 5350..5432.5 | 1.09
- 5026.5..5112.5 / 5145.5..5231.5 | 0.89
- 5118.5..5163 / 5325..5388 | 1.08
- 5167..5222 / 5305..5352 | 1.18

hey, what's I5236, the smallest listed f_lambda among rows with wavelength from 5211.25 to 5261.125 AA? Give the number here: 1.295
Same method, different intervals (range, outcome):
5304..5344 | 1.216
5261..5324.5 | 1.079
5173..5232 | 0.7782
